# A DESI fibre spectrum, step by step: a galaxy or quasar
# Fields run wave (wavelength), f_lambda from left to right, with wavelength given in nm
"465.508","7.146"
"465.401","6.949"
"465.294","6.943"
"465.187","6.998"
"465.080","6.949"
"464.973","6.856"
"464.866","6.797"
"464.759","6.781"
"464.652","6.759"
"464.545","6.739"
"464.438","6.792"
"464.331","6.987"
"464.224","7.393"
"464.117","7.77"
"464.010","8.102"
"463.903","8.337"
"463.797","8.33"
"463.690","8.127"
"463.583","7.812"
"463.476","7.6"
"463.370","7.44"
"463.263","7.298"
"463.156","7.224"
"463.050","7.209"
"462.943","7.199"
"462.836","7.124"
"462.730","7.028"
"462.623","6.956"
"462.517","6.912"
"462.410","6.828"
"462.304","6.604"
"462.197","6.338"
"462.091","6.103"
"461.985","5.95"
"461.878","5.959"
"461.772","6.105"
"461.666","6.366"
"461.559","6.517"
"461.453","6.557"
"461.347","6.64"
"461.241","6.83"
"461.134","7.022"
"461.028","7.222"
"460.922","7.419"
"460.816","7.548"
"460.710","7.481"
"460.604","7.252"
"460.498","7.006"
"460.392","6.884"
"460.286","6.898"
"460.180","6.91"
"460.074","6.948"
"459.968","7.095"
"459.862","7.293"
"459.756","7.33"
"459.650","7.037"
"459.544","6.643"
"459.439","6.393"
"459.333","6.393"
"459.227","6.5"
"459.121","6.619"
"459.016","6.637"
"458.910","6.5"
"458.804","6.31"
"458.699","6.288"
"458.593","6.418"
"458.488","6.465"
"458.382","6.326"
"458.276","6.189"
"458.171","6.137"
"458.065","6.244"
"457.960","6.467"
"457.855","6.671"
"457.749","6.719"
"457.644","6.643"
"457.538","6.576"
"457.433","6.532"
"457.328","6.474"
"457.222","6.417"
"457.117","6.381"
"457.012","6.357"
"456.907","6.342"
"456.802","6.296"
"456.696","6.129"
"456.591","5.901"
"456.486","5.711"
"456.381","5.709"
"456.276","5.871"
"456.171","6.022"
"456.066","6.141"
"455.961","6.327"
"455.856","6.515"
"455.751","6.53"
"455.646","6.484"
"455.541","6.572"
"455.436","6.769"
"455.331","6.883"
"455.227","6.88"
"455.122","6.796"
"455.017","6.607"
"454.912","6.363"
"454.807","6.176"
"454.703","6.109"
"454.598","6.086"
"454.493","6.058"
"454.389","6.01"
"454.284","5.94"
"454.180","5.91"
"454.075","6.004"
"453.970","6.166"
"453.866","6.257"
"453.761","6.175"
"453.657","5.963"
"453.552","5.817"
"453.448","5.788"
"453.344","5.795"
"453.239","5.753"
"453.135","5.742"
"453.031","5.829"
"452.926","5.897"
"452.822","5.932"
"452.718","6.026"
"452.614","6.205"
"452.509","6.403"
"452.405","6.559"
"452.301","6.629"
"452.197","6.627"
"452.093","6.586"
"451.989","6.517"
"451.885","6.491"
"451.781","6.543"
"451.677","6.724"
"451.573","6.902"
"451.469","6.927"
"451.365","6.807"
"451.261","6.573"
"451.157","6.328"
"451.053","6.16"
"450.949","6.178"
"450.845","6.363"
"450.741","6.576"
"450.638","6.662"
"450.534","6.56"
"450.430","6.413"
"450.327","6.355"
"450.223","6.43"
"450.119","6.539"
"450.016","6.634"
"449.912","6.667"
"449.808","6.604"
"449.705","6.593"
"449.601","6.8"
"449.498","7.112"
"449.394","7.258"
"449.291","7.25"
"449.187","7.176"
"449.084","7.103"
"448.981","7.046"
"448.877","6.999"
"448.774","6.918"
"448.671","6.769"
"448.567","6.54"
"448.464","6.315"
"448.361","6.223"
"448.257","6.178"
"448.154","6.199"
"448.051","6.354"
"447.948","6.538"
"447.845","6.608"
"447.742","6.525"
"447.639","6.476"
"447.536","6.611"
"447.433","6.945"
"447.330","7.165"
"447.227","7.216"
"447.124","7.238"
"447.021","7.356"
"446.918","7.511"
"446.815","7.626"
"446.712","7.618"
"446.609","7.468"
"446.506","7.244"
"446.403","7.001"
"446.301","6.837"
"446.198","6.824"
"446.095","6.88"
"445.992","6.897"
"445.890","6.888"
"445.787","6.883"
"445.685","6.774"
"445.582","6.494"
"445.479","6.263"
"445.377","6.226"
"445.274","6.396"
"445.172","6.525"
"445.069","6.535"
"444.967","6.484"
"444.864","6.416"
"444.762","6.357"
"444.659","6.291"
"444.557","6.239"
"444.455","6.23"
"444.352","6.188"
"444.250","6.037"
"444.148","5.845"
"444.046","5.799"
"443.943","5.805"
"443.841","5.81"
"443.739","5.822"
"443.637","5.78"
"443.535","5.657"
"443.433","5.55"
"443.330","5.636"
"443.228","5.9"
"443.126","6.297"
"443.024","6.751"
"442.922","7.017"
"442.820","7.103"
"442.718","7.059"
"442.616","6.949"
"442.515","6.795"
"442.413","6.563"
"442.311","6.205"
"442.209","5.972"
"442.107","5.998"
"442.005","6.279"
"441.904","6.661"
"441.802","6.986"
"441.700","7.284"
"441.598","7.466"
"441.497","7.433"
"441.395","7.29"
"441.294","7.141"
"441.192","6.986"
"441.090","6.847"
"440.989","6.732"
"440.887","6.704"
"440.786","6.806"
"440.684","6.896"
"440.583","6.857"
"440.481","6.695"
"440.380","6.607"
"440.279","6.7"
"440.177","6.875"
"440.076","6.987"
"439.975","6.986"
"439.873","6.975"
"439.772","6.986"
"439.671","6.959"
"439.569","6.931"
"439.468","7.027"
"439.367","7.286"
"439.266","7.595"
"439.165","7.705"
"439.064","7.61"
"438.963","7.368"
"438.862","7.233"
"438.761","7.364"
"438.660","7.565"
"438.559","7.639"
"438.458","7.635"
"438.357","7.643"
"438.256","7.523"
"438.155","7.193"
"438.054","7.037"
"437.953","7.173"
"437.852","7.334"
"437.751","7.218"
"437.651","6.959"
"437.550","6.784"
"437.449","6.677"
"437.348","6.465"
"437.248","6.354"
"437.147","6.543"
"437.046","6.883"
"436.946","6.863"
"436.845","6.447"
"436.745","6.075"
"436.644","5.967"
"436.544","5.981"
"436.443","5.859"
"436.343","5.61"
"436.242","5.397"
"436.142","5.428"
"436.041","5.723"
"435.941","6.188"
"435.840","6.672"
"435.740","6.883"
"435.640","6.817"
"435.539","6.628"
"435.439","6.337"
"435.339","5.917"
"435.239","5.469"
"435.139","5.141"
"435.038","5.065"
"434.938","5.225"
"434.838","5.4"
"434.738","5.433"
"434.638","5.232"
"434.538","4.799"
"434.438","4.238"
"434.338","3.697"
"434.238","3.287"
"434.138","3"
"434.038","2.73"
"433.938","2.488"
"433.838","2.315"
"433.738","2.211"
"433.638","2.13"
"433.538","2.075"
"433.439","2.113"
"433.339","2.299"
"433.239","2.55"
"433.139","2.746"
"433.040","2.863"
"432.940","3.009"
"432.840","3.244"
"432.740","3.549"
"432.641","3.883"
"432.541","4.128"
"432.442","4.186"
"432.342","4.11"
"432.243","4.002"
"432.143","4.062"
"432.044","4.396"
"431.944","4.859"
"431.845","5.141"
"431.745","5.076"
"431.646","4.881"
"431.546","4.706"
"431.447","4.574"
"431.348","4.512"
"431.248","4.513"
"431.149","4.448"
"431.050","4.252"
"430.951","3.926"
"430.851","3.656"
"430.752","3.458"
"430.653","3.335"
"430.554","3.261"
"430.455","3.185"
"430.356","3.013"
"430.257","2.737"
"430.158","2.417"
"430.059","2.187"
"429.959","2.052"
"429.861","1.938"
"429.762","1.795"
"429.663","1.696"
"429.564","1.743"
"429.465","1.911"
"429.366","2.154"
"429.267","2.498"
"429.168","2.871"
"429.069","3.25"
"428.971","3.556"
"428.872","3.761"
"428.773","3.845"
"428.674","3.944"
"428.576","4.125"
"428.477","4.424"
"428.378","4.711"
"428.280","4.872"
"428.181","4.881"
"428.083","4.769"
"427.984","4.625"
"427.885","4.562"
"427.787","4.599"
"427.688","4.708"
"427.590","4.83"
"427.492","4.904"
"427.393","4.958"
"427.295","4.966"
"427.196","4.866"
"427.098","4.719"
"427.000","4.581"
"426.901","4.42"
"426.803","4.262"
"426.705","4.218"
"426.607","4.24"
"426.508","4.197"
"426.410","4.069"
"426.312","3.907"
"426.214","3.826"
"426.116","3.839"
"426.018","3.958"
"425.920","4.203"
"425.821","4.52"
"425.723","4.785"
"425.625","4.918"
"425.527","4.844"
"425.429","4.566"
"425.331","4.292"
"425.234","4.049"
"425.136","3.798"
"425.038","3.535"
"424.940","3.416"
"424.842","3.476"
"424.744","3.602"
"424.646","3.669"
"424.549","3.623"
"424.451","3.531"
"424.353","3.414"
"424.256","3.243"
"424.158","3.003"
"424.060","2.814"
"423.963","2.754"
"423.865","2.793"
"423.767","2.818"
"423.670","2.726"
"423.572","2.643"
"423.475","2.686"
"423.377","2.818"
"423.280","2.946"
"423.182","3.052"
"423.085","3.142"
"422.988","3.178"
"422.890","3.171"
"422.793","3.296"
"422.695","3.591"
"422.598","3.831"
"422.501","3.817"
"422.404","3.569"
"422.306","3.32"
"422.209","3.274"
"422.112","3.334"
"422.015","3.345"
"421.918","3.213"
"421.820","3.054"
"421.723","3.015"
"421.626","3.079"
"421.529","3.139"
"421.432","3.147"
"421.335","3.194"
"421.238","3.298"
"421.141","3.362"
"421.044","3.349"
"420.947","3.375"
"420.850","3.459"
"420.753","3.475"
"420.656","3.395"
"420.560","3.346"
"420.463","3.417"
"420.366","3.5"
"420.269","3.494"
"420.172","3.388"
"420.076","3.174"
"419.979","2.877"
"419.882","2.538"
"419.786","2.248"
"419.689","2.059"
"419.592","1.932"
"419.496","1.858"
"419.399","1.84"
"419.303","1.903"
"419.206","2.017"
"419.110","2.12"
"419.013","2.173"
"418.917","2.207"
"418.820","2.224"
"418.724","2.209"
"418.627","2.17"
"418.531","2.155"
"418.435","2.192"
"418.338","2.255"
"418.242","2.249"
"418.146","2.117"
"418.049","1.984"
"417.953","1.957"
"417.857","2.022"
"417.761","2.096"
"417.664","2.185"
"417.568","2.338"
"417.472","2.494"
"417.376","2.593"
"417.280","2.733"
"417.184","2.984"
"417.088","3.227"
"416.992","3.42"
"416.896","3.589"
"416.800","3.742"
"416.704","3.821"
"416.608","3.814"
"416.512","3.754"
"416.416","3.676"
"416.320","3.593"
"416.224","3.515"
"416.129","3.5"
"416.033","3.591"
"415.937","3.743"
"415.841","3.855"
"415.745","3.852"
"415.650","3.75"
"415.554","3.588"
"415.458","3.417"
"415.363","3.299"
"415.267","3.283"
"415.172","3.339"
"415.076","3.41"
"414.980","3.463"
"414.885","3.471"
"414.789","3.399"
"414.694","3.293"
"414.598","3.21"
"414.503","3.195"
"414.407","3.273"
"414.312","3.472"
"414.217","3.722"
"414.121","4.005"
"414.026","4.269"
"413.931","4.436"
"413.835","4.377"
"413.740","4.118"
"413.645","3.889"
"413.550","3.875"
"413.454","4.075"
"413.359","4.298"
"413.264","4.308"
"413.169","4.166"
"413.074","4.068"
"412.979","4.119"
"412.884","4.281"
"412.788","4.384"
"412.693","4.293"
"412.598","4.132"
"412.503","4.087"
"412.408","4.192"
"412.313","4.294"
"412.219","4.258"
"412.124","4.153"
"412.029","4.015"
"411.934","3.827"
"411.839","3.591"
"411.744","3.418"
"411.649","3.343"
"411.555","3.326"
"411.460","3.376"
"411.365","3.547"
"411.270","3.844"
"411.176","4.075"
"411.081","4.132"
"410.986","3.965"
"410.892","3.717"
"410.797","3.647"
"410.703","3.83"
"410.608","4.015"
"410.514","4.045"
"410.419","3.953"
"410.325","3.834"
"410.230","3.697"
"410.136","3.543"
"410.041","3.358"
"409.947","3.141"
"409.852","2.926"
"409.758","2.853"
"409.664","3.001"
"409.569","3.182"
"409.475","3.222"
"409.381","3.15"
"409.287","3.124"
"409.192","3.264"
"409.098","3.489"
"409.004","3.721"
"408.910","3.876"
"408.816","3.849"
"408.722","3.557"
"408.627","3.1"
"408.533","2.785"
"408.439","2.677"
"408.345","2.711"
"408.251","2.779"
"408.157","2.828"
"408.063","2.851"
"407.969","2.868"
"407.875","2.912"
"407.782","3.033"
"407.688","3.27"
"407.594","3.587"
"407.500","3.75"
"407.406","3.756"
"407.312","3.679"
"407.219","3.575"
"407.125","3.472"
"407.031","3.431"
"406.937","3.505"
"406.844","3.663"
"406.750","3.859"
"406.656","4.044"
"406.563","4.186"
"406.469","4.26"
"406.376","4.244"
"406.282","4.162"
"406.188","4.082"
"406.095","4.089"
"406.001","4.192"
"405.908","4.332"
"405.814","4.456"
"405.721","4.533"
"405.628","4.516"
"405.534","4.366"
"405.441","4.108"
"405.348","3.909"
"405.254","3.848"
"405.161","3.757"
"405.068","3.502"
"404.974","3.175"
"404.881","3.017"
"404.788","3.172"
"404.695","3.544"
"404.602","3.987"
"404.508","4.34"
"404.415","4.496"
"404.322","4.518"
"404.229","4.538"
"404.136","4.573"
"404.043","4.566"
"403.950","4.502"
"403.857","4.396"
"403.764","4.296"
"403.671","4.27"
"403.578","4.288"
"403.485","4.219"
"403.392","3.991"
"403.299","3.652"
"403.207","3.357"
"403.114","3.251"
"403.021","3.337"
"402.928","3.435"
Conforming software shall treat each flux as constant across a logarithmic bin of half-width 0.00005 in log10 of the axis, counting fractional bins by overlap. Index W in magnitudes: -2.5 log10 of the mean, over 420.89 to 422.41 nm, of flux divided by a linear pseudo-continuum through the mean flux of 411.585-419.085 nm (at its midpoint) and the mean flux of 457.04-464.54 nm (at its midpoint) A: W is 0.192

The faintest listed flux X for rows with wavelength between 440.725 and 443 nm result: 5.972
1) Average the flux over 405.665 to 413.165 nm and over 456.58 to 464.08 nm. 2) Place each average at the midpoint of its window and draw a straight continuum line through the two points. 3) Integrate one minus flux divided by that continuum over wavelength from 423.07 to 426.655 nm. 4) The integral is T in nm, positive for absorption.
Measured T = 0.78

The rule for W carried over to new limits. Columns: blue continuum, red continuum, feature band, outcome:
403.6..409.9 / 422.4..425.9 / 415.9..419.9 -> 0.331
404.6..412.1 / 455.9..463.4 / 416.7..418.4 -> 0.495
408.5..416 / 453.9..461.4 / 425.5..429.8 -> 0.155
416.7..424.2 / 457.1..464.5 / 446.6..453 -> -0.160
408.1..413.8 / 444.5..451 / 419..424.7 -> 0.447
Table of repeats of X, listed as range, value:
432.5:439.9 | 2.075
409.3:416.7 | 2.853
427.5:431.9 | 1.696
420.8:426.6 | 2.643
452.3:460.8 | 5.709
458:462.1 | 5.95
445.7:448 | 6.476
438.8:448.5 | 5.55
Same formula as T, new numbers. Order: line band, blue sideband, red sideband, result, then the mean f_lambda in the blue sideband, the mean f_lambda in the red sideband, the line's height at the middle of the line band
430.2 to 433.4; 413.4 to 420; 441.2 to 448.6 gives 0.72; 3.03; 6.59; 4.94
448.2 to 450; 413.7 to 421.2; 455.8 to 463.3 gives -0.33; 3.05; 6.61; 5.73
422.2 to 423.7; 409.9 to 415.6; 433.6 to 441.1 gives 0.50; 3.8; 6.17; 4.78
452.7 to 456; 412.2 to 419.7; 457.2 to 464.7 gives 0.08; 3.24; 6.87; 6.34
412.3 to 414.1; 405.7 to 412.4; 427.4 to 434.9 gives -0.29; 3.6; 3.63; 3.61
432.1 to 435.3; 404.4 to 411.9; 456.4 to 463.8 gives 0.93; 3.61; 6.73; 5.14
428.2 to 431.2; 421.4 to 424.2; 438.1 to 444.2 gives 0.87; 3.12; 6.79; 4.5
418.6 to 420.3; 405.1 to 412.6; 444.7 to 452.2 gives 0.81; 3.66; 6.72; 4.48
